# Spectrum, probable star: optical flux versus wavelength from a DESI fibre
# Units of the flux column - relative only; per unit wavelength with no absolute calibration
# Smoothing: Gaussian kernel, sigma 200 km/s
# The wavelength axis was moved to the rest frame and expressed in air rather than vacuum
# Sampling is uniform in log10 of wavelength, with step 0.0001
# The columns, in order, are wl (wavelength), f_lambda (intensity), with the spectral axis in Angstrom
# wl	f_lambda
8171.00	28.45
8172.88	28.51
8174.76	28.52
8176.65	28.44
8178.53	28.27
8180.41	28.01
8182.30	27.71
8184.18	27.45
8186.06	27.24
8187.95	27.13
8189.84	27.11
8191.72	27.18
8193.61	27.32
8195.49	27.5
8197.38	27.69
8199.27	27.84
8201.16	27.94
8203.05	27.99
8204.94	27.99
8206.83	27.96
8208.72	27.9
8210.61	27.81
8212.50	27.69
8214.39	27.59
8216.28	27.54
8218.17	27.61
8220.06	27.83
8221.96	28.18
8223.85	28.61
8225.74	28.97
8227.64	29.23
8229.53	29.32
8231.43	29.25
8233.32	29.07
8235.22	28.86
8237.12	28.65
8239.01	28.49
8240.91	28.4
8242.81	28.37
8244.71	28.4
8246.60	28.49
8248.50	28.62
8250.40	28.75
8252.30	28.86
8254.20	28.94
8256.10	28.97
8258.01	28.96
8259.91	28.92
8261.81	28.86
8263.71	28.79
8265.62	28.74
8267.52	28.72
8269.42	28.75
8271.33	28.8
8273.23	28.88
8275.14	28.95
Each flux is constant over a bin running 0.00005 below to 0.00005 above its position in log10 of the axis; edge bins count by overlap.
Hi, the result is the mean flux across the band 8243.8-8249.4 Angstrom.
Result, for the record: 28.5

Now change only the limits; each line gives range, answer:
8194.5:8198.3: 27.6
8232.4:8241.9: 28.7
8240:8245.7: 28.4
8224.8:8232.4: 29.2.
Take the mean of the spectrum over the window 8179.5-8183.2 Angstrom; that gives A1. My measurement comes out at 27.8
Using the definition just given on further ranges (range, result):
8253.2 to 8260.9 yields 28.9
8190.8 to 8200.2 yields 27.5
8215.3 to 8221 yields 27.7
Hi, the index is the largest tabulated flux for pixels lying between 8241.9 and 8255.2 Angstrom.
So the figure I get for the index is 28.94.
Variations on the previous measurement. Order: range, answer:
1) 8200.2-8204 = 27.99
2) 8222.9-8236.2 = 29.32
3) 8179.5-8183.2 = 28.01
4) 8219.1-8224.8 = 28.61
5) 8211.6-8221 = 27.83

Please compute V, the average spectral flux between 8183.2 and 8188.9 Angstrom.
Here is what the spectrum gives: 27.3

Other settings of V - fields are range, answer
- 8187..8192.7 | 27.1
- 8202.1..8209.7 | 27.9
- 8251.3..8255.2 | 28.9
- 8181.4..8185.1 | 27.6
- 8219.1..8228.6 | 28.6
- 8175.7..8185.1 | 28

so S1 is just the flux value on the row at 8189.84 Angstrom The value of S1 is 27.11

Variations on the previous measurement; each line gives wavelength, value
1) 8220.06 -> 27.83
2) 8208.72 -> 27.9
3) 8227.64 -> 29.23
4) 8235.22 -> 28.86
